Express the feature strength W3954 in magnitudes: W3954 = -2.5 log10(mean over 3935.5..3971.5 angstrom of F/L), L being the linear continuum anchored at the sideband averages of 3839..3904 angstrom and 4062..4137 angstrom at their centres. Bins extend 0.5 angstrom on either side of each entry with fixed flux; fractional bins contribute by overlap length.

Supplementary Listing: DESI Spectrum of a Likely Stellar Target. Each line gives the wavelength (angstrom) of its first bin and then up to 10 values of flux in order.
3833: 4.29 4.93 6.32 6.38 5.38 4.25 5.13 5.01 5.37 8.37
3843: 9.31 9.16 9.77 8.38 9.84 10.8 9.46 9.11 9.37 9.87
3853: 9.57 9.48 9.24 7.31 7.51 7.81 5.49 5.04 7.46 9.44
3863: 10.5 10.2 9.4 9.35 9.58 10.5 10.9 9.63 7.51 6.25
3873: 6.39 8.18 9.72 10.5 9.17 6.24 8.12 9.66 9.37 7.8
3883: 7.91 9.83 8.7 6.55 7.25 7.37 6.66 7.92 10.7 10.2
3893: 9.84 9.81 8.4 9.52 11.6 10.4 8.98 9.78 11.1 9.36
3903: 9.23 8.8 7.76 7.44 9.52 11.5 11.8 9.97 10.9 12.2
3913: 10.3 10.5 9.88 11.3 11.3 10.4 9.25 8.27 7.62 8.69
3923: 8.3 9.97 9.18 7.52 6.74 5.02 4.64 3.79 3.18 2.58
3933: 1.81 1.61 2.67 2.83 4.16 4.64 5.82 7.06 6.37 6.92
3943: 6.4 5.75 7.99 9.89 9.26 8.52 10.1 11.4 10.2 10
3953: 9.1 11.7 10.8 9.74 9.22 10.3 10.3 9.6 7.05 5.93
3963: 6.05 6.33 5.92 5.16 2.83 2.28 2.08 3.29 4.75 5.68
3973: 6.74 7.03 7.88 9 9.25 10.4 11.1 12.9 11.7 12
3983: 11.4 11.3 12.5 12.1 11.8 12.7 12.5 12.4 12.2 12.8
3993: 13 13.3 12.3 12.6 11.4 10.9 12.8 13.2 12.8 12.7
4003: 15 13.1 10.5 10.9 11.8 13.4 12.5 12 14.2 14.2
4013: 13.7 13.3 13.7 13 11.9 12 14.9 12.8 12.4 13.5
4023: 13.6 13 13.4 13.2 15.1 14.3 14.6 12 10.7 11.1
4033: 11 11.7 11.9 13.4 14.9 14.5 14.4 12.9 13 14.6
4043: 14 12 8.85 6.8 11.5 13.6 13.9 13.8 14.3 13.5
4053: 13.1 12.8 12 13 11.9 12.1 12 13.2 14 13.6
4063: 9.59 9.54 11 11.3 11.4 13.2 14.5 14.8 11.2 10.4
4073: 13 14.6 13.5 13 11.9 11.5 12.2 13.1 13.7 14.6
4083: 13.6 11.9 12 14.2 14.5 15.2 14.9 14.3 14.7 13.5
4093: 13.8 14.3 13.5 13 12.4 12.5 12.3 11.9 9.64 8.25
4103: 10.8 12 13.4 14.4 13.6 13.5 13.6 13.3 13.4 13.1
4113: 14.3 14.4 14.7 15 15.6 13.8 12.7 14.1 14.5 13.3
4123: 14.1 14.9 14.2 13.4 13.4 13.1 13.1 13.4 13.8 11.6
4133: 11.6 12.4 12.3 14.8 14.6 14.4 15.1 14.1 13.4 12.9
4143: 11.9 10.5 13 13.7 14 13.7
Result 0.387 mag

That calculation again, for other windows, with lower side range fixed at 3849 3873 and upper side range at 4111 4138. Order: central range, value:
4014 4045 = -0.10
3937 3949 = 0.39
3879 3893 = 0.08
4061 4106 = 0.02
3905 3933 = 0.16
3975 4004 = -0.08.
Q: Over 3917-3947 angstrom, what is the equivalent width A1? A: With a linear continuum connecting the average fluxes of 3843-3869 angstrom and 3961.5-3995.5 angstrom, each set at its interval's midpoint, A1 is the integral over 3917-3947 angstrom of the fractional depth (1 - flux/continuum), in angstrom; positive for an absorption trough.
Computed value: 9.06 angstrom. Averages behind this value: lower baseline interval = 8.99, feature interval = 6.31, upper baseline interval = 9.08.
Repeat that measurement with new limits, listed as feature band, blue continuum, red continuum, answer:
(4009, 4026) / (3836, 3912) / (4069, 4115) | -2.3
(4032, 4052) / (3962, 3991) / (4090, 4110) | -3.5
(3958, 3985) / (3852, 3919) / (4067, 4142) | 7.6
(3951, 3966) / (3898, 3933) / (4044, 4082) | 1.7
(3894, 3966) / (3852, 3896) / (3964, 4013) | 9.8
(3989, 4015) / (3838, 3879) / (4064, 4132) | -3.2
